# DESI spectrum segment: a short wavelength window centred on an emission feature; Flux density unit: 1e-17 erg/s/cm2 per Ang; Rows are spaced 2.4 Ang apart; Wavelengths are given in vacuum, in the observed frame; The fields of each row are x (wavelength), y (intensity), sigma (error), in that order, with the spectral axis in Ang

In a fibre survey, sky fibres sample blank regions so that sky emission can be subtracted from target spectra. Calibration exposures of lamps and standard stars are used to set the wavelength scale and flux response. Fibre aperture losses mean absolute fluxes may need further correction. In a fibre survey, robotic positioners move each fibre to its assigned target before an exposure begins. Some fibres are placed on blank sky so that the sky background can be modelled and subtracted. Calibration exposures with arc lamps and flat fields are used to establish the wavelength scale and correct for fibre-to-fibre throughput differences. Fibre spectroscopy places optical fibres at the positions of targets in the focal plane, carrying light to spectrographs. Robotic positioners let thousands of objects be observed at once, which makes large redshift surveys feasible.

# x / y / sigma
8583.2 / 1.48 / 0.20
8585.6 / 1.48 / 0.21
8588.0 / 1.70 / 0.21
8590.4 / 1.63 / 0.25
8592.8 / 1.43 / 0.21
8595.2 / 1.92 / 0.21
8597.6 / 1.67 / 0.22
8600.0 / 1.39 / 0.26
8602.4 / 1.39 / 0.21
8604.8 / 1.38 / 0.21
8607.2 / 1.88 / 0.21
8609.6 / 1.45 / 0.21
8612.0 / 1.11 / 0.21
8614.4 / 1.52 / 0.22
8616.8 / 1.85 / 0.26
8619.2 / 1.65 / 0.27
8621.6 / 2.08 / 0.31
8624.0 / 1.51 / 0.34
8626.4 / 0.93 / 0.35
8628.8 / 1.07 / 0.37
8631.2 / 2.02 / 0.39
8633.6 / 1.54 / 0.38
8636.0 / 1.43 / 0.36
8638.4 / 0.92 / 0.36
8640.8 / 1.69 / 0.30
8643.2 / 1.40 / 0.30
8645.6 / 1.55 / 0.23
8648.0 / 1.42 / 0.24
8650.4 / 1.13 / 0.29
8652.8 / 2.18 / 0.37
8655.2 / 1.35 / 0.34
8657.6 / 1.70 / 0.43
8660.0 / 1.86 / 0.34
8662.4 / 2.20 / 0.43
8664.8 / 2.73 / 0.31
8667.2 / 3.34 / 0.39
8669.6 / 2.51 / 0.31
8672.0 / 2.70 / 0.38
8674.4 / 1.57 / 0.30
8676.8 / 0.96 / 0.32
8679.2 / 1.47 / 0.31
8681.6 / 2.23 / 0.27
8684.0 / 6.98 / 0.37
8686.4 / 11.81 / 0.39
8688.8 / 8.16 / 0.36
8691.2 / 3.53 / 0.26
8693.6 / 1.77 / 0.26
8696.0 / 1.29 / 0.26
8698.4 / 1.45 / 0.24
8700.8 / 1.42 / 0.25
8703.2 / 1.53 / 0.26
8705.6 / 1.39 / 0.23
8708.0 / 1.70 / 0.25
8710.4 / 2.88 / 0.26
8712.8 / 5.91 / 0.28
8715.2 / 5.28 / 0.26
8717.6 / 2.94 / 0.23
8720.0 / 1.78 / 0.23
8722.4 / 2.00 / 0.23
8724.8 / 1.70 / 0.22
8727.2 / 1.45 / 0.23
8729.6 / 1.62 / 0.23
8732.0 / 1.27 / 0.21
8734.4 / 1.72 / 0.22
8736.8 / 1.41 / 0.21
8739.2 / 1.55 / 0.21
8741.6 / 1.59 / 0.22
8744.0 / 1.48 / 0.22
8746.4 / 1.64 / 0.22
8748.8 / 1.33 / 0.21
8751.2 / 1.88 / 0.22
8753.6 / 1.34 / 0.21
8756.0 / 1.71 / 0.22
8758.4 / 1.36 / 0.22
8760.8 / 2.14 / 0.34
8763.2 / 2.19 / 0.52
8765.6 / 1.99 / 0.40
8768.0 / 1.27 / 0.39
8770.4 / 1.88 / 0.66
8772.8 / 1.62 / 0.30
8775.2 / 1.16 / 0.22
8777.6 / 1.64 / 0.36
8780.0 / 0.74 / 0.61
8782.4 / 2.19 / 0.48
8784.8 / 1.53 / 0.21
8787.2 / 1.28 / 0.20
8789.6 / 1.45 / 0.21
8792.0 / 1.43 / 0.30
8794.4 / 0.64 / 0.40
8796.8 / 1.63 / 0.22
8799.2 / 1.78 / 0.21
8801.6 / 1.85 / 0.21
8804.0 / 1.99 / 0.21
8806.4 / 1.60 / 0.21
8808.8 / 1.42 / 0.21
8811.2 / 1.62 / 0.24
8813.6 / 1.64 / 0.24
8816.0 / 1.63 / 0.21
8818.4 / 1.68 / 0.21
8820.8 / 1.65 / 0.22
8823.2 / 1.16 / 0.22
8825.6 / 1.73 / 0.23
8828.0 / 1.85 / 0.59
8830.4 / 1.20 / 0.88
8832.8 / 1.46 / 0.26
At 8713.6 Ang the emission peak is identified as [N II]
